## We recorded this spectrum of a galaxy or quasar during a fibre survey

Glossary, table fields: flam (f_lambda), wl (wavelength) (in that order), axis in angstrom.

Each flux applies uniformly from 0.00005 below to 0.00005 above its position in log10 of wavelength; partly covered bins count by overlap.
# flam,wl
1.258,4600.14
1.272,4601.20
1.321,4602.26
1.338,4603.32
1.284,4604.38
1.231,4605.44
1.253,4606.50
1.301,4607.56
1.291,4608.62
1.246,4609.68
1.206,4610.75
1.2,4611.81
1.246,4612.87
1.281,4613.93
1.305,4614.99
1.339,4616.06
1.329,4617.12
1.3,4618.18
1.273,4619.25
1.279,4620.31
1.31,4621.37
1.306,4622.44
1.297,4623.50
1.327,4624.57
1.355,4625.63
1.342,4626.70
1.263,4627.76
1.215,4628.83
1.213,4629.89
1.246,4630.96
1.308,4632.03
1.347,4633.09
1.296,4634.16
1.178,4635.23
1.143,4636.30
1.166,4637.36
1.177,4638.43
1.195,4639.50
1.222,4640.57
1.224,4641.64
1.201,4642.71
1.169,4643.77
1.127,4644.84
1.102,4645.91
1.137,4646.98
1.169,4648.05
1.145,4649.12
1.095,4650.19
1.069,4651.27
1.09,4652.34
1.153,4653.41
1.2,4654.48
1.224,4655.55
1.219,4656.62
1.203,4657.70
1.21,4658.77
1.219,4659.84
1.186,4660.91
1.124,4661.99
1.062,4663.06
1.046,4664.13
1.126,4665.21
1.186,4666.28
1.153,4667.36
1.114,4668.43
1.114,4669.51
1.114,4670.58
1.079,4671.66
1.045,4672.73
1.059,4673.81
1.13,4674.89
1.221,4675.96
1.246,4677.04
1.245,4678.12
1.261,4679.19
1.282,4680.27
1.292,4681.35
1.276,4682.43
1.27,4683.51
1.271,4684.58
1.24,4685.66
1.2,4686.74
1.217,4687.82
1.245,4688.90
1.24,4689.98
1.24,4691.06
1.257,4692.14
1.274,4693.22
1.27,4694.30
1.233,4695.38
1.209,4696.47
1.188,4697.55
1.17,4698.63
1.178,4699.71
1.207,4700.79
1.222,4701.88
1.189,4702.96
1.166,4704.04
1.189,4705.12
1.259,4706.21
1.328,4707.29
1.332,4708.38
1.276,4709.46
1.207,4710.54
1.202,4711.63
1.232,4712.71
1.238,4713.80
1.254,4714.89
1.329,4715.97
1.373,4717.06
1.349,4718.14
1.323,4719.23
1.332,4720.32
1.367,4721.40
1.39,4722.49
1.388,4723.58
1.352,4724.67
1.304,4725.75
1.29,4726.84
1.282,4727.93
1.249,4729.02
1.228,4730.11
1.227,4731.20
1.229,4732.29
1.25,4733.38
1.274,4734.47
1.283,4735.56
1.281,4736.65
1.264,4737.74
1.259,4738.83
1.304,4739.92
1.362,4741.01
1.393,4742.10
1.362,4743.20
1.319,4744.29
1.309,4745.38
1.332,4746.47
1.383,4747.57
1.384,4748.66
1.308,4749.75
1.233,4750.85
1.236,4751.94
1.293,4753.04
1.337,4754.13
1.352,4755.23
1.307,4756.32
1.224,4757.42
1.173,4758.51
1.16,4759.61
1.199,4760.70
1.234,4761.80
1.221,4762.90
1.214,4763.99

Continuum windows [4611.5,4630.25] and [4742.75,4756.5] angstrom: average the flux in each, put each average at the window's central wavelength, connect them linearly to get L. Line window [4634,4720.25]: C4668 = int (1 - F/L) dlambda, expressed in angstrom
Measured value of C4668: 6.74 angstrom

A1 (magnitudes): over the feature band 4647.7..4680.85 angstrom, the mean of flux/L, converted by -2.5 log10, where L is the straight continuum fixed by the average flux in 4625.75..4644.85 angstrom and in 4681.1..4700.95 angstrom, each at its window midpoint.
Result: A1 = 0.07 mag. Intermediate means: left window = 1.23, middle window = 1.15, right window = 1.24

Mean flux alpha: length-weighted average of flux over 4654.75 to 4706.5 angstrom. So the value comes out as 1.19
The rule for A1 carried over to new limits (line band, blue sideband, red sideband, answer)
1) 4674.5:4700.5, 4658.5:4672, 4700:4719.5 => -0.04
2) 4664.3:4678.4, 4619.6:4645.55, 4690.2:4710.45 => 0.09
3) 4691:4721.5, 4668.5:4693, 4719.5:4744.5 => 0.00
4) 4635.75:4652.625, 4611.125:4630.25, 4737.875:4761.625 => 0.12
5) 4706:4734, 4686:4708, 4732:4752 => -0.02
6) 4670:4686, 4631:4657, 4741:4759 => 0.02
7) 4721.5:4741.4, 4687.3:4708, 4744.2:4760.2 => -0.02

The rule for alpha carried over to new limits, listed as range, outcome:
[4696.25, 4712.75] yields 1.22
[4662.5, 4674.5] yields 1.1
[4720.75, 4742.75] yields 1.3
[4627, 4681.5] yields 1.18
